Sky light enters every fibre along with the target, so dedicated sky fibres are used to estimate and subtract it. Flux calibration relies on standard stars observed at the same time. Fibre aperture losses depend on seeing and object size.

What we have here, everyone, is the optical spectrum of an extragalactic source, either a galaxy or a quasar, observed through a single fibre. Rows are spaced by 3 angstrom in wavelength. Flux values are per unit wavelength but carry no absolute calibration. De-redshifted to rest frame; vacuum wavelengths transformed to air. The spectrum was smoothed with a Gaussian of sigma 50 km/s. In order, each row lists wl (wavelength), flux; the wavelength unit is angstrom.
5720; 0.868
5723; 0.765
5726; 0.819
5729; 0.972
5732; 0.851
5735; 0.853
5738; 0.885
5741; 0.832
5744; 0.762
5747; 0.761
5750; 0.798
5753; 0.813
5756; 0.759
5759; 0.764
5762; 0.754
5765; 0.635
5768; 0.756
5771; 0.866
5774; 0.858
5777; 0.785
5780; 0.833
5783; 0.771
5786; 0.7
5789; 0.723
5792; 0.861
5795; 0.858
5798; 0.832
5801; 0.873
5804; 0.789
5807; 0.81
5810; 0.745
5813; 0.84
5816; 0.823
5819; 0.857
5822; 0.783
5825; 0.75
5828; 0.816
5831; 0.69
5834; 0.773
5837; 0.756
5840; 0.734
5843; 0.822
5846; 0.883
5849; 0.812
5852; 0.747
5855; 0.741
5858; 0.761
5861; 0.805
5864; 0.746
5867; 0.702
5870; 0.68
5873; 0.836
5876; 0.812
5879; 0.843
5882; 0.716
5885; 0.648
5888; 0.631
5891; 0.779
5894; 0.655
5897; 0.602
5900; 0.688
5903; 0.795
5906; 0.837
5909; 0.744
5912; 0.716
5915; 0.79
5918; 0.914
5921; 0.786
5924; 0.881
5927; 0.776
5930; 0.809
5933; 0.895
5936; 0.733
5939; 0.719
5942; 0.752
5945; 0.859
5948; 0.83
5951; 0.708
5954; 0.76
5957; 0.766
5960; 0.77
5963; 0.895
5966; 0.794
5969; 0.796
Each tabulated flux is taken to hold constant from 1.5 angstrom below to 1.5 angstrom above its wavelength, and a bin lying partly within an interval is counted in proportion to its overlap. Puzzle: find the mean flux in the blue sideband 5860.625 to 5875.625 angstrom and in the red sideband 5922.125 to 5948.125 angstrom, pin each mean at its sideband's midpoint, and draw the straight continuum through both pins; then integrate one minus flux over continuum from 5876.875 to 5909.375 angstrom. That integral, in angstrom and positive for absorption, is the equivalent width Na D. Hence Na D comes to 2.1 angstrom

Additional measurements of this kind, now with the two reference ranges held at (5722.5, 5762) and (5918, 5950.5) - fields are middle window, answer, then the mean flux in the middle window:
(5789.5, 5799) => -0.3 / 0.838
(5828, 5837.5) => 0.7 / 0.75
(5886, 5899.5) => 2.4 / 0.668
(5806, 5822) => 0.0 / 0.812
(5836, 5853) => 0.3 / 0.795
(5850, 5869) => 1.4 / 0.75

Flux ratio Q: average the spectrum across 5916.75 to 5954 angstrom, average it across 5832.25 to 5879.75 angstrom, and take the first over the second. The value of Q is 1.0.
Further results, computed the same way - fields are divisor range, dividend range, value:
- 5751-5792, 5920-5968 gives 1.03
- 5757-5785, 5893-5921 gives 0.97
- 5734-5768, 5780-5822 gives 1.03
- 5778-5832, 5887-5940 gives 0.96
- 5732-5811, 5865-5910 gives 0.92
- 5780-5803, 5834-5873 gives 0.96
